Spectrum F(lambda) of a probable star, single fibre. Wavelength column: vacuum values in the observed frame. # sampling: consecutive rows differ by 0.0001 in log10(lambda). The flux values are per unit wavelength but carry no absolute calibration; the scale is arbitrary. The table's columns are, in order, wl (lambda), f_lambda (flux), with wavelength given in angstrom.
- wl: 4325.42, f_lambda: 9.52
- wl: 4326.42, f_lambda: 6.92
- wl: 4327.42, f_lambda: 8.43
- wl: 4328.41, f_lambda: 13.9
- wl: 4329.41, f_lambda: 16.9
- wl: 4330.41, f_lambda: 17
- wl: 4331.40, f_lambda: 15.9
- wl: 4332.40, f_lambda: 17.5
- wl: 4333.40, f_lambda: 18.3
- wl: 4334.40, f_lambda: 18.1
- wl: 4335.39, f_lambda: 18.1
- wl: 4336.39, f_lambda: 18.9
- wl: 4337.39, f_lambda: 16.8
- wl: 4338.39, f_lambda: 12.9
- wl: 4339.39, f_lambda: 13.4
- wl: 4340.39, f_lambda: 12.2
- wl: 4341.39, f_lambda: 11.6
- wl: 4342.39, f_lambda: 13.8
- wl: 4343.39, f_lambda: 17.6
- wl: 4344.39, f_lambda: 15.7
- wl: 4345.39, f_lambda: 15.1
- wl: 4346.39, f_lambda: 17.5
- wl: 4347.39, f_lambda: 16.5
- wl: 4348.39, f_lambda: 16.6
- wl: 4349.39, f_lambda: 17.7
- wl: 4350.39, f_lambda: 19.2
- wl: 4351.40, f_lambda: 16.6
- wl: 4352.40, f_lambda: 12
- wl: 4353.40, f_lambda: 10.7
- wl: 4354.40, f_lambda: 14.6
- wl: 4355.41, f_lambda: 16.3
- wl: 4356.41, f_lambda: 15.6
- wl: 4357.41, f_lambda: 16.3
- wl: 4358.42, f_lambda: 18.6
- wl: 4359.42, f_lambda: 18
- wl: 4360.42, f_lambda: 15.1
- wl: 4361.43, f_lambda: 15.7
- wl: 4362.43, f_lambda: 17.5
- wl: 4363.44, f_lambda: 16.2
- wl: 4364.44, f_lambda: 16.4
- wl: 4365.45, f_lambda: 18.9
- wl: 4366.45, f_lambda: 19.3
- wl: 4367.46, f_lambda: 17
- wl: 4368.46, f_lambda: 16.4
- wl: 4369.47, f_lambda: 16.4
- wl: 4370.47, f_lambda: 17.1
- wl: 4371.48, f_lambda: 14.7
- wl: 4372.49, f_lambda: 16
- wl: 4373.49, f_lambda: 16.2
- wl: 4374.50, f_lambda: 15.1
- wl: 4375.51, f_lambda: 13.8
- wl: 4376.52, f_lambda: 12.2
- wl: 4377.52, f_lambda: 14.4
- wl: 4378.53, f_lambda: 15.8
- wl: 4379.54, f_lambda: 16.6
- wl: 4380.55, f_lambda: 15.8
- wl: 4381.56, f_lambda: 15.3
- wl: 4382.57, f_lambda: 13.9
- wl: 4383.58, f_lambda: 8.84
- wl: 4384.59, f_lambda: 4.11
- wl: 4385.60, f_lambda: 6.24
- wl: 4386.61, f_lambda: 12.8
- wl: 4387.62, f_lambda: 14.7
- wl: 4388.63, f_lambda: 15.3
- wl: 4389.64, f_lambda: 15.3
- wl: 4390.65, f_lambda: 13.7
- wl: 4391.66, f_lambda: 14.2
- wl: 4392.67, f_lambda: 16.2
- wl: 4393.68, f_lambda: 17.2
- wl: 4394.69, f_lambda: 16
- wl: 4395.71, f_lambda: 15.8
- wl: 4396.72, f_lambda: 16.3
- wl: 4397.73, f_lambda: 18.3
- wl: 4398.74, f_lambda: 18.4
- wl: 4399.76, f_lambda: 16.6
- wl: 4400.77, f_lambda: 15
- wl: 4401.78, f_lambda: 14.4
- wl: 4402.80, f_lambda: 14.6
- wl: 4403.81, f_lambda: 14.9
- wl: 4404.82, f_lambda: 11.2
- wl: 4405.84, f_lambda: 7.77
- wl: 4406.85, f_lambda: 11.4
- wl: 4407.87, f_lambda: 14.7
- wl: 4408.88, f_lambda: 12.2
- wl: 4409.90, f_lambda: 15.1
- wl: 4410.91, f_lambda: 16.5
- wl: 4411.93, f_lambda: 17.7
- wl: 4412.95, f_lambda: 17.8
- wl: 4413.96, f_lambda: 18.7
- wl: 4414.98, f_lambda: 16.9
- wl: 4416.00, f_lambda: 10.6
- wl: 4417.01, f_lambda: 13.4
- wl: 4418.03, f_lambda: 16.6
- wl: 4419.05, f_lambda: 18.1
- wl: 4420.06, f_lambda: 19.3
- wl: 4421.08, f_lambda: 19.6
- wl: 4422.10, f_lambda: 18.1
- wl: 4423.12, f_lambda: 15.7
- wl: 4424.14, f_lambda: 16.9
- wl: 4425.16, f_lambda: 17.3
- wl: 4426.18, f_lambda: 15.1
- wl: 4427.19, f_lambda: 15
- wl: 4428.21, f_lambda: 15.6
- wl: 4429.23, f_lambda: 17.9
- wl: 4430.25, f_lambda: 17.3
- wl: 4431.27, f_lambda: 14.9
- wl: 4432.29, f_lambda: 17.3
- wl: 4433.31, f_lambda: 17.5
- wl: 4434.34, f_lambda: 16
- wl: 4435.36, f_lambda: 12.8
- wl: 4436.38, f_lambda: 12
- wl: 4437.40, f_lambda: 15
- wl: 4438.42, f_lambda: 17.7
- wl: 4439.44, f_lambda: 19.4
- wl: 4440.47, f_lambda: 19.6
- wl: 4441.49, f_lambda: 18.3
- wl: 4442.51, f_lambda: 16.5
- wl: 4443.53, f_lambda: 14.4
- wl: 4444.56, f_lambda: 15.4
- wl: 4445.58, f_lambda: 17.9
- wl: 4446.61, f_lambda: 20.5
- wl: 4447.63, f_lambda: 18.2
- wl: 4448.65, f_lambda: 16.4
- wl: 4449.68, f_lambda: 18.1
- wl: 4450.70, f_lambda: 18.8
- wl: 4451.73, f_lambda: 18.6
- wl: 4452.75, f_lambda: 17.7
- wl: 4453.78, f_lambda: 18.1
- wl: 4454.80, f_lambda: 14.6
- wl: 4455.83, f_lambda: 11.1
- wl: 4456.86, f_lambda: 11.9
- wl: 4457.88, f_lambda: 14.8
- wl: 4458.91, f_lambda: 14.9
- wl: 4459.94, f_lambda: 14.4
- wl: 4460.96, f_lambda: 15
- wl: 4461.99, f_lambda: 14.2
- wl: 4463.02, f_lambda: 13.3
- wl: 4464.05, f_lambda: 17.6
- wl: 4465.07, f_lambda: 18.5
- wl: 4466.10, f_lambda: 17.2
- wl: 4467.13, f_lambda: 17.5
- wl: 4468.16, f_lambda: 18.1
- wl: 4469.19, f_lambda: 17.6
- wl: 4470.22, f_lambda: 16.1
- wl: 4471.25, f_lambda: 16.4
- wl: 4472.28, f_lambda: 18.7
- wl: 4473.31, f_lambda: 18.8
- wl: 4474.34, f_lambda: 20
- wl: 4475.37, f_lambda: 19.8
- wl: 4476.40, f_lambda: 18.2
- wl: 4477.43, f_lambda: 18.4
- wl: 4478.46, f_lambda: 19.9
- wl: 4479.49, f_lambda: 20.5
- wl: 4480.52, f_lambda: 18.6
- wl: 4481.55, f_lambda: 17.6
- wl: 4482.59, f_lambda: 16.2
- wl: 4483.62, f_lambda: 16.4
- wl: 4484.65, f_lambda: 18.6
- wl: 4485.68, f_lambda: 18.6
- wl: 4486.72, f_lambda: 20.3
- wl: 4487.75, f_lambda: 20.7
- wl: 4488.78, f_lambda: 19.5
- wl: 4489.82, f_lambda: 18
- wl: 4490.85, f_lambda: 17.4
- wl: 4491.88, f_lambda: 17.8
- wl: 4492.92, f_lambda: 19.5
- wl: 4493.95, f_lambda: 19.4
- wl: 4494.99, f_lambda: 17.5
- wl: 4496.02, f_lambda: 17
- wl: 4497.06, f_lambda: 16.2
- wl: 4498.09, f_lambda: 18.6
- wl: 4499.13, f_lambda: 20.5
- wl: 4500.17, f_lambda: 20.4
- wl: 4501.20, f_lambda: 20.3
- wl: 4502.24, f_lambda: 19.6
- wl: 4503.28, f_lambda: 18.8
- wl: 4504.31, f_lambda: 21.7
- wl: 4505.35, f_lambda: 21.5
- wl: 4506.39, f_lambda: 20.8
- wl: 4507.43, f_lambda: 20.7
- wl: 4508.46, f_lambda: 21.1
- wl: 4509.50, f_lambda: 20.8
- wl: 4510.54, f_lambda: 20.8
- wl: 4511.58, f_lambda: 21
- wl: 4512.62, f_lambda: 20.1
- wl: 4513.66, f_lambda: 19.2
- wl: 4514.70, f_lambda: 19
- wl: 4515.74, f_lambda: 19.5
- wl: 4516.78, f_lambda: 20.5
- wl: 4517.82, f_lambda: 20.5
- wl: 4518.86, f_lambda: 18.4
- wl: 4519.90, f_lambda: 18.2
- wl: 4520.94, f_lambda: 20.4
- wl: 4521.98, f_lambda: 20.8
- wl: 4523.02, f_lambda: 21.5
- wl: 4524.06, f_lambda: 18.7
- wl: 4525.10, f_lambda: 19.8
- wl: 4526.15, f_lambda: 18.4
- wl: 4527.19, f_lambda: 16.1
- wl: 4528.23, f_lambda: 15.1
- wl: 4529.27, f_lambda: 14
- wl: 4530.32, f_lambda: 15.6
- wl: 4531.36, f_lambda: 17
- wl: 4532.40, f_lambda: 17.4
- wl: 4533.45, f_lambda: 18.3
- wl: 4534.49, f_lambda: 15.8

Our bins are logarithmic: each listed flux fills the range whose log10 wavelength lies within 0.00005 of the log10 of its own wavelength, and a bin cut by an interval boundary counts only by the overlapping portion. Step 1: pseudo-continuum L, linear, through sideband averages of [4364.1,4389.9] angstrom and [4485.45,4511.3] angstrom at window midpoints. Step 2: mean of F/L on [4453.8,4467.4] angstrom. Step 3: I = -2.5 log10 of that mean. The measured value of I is 0.19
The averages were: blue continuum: 14.5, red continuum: 19.5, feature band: 15.1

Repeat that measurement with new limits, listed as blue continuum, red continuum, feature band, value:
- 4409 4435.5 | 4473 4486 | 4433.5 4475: 0.07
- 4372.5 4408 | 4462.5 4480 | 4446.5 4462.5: 0.08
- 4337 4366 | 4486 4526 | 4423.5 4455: 0.07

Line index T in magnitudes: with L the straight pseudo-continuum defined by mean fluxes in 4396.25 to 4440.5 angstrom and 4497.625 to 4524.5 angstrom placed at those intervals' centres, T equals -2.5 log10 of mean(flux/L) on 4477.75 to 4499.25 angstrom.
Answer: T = 0.03 mag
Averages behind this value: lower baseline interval 15.8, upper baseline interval 20.1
